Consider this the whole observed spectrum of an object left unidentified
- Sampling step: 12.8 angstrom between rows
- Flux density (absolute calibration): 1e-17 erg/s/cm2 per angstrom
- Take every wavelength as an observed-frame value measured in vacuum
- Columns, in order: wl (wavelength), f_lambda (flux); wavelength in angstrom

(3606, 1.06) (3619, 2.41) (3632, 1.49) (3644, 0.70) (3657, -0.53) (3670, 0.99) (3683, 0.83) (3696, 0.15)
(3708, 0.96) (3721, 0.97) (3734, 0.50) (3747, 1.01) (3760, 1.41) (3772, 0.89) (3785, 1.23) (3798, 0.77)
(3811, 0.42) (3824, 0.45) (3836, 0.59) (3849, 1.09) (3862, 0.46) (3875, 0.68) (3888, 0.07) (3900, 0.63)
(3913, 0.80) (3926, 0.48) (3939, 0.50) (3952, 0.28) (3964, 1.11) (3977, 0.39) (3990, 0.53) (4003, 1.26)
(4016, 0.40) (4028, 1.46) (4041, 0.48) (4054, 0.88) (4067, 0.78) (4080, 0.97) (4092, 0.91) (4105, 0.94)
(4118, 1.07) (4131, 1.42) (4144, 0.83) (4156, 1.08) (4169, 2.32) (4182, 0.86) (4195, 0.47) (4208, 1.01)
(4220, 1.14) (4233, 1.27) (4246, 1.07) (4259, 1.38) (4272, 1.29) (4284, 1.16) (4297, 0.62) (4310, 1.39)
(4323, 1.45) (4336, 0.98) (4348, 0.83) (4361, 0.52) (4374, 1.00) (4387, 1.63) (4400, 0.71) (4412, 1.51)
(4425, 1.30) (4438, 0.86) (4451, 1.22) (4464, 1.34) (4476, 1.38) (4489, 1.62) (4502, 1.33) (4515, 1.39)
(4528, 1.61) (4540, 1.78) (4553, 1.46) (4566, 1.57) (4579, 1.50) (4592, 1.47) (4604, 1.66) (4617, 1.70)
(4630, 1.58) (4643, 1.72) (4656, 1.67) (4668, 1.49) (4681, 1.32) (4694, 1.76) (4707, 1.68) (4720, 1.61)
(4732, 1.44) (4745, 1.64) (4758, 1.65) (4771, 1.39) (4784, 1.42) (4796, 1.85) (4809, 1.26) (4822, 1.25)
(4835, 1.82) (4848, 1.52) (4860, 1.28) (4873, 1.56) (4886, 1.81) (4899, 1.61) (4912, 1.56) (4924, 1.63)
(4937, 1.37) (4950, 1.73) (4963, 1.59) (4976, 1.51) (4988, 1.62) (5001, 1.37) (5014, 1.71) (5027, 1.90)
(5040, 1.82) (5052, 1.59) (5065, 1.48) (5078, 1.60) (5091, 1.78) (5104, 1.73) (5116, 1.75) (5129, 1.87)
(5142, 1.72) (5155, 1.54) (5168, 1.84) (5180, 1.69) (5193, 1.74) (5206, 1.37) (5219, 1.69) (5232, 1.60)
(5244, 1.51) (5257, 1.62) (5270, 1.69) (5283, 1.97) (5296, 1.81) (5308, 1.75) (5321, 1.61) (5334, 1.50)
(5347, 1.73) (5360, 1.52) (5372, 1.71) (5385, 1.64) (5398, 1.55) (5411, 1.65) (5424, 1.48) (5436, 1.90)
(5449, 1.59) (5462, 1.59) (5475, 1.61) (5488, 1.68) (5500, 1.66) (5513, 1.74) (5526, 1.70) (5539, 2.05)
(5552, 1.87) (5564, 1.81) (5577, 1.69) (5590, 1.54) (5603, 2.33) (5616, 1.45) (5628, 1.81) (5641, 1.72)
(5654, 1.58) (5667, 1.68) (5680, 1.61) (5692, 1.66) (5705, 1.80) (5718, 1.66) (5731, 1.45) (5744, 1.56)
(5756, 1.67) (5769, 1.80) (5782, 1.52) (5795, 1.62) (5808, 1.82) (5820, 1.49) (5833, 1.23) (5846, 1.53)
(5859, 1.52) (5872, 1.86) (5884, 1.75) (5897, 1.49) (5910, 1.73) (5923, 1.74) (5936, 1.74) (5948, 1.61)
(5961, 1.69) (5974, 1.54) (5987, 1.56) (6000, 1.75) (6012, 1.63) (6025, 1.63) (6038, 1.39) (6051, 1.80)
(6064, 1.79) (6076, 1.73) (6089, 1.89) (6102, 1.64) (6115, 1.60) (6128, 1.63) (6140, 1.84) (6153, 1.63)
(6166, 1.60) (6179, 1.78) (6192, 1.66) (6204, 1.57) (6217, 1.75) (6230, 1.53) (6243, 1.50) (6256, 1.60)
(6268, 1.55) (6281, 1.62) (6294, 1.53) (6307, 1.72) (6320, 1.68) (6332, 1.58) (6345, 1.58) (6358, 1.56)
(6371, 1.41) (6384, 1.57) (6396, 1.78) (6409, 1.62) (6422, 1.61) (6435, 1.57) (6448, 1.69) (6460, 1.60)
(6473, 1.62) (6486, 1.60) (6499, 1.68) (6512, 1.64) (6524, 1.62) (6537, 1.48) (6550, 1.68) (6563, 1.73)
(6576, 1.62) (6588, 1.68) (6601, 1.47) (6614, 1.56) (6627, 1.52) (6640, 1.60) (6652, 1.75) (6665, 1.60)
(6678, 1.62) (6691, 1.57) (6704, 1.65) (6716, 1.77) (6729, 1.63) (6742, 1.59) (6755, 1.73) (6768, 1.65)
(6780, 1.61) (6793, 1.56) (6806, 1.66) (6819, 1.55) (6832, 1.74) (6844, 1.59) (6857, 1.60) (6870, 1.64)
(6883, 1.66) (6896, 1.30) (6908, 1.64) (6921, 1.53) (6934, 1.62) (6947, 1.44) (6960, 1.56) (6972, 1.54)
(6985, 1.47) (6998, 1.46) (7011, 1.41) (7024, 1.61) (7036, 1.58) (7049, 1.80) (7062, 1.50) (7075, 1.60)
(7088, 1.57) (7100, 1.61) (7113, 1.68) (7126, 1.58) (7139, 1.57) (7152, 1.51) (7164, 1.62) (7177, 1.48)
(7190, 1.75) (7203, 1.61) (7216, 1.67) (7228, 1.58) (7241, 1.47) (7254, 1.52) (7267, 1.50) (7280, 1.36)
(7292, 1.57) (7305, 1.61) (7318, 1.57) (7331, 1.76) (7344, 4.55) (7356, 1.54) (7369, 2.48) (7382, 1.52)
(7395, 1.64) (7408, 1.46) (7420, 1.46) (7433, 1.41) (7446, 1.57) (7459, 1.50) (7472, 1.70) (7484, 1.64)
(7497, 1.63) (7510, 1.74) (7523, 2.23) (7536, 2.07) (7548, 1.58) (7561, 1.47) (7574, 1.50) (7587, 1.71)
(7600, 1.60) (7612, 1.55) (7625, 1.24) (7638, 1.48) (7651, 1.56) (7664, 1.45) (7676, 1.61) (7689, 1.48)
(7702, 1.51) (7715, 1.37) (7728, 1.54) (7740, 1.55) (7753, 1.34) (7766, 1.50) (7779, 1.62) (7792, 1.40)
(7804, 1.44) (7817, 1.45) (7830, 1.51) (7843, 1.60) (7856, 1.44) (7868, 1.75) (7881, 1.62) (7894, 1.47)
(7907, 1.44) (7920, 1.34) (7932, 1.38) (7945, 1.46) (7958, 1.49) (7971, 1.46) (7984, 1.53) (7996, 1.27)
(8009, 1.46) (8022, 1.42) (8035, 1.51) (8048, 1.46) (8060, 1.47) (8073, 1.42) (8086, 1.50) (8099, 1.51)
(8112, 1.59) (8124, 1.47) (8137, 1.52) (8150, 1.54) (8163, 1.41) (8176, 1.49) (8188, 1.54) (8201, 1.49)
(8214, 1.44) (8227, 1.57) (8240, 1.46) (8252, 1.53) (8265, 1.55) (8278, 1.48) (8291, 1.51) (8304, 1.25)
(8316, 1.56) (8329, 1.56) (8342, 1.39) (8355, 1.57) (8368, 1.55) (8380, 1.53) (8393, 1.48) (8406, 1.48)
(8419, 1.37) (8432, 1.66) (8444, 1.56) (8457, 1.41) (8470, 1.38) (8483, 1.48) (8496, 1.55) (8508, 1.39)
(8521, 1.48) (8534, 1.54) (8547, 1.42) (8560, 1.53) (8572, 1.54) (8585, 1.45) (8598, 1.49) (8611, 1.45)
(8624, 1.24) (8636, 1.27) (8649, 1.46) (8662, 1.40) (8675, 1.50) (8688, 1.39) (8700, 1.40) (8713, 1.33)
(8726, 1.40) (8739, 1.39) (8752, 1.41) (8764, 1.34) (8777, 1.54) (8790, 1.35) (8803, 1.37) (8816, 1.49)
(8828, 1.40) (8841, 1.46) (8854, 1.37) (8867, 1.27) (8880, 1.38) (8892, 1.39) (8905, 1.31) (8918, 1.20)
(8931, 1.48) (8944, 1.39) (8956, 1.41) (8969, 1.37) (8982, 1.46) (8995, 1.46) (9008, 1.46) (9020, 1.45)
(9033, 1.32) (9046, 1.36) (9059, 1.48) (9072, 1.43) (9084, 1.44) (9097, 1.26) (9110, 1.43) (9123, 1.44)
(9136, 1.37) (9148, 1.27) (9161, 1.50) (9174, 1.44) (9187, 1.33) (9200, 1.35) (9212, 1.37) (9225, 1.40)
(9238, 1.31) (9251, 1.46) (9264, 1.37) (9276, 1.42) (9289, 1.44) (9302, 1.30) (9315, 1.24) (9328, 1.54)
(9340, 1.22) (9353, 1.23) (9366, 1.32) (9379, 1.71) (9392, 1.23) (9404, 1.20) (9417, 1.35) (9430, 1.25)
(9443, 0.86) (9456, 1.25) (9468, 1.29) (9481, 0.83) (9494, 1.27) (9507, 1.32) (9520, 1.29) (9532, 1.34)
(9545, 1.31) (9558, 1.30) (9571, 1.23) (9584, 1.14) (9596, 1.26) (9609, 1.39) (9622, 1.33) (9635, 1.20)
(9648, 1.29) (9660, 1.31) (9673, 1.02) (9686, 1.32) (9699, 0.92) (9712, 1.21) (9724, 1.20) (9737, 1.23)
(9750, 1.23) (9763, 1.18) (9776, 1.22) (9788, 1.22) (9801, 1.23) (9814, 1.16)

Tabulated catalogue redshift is 0.119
